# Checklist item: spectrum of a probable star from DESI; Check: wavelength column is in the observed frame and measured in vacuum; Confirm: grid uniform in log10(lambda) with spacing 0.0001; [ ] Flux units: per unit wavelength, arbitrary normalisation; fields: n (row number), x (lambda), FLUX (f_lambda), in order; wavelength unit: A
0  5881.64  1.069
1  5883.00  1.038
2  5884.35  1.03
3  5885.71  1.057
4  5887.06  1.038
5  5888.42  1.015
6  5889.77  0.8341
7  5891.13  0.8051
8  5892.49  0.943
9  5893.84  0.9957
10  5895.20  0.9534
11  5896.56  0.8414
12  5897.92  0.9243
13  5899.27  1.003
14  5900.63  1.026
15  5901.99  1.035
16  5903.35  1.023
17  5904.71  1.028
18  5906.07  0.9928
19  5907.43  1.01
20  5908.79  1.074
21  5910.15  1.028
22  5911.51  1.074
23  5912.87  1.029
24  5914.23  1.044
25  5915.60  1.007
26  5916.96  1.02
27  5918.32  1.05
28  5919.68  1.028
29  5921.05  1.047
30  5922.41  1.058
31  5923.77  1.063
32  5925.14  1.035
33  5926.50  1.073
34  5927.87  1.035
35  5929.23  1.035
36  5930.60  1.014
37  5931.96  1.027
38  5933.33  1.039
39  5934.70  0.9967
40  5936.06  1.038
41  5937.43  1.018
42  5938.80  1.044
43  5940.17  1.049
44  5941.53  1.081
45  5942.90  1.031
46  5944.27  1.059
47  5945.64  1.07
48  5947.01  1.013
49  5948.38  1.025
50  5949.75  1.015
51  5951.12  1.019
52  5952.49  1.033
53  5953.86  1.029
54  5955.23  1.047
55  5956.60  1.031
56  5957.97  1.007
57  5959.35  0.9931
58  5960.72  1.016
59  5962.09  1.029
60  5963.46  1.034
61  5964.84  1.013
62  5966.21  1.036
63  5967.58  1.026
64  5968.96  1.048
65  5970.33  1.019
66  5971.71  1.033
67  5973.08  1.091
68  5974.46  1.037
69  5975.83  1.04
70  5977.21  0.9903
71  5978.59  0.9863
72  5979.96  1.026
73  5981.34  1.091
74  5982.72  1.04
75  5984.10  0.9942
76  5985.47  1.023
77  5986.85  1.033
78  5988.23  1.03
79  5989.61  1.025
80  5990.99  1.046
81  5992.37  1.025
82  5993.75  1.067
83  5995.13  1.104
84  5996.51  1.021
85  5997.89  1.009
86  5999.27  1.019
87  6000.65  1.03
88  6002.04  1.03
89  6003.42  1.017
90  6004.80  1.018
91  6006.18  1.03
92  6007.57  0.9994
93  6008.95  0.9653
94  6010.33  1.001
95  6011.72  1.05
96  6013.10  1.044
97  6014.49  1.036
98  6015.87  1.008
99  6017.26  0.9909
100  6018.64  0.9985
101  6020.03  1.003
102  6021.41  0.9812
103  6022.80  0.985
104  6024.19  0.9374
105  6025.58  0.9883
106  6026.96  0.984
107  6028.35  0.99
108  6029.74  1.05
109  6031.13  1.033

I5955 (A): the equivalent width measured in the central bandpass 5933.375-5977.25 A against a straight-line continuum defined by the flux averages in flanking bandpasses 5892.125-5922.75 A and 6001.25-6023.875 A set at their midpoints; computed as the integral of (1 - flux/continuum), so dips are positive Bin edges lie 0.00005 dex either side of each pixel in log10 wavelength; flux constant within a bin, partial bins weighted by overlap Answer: -1.0 A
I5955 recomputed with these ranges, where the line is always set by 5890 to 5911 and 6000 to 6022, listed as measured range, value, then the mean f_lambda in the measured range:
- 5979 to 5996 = -0.6 A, 1.04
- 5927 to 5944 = -0.8 A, 1.03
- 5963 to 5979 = -0.5 A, 1.03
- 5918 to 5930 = -0.8 A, 1.05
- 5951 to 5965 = -0.4 A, 1.02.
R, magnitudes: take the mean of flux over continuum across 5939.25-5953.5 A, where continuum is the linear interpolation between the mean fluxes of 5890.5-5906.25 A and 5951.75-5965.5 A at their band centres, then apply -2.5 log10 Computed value -0.03 mag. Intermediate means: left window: 0.964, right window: 1.02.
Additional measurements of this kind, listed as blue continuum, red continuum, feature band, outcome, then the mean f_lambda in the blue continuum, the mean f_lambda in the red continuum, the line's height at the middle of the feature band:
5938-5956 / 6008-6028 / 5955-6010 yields -0.01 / 1.04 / 0.998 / 1.02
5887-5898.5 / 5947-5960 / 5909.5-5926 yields -0.08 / 0.921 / 1.02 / 0.963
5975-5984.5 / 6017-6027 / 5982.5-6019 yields -0.02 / 1.02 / 0.984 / 1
